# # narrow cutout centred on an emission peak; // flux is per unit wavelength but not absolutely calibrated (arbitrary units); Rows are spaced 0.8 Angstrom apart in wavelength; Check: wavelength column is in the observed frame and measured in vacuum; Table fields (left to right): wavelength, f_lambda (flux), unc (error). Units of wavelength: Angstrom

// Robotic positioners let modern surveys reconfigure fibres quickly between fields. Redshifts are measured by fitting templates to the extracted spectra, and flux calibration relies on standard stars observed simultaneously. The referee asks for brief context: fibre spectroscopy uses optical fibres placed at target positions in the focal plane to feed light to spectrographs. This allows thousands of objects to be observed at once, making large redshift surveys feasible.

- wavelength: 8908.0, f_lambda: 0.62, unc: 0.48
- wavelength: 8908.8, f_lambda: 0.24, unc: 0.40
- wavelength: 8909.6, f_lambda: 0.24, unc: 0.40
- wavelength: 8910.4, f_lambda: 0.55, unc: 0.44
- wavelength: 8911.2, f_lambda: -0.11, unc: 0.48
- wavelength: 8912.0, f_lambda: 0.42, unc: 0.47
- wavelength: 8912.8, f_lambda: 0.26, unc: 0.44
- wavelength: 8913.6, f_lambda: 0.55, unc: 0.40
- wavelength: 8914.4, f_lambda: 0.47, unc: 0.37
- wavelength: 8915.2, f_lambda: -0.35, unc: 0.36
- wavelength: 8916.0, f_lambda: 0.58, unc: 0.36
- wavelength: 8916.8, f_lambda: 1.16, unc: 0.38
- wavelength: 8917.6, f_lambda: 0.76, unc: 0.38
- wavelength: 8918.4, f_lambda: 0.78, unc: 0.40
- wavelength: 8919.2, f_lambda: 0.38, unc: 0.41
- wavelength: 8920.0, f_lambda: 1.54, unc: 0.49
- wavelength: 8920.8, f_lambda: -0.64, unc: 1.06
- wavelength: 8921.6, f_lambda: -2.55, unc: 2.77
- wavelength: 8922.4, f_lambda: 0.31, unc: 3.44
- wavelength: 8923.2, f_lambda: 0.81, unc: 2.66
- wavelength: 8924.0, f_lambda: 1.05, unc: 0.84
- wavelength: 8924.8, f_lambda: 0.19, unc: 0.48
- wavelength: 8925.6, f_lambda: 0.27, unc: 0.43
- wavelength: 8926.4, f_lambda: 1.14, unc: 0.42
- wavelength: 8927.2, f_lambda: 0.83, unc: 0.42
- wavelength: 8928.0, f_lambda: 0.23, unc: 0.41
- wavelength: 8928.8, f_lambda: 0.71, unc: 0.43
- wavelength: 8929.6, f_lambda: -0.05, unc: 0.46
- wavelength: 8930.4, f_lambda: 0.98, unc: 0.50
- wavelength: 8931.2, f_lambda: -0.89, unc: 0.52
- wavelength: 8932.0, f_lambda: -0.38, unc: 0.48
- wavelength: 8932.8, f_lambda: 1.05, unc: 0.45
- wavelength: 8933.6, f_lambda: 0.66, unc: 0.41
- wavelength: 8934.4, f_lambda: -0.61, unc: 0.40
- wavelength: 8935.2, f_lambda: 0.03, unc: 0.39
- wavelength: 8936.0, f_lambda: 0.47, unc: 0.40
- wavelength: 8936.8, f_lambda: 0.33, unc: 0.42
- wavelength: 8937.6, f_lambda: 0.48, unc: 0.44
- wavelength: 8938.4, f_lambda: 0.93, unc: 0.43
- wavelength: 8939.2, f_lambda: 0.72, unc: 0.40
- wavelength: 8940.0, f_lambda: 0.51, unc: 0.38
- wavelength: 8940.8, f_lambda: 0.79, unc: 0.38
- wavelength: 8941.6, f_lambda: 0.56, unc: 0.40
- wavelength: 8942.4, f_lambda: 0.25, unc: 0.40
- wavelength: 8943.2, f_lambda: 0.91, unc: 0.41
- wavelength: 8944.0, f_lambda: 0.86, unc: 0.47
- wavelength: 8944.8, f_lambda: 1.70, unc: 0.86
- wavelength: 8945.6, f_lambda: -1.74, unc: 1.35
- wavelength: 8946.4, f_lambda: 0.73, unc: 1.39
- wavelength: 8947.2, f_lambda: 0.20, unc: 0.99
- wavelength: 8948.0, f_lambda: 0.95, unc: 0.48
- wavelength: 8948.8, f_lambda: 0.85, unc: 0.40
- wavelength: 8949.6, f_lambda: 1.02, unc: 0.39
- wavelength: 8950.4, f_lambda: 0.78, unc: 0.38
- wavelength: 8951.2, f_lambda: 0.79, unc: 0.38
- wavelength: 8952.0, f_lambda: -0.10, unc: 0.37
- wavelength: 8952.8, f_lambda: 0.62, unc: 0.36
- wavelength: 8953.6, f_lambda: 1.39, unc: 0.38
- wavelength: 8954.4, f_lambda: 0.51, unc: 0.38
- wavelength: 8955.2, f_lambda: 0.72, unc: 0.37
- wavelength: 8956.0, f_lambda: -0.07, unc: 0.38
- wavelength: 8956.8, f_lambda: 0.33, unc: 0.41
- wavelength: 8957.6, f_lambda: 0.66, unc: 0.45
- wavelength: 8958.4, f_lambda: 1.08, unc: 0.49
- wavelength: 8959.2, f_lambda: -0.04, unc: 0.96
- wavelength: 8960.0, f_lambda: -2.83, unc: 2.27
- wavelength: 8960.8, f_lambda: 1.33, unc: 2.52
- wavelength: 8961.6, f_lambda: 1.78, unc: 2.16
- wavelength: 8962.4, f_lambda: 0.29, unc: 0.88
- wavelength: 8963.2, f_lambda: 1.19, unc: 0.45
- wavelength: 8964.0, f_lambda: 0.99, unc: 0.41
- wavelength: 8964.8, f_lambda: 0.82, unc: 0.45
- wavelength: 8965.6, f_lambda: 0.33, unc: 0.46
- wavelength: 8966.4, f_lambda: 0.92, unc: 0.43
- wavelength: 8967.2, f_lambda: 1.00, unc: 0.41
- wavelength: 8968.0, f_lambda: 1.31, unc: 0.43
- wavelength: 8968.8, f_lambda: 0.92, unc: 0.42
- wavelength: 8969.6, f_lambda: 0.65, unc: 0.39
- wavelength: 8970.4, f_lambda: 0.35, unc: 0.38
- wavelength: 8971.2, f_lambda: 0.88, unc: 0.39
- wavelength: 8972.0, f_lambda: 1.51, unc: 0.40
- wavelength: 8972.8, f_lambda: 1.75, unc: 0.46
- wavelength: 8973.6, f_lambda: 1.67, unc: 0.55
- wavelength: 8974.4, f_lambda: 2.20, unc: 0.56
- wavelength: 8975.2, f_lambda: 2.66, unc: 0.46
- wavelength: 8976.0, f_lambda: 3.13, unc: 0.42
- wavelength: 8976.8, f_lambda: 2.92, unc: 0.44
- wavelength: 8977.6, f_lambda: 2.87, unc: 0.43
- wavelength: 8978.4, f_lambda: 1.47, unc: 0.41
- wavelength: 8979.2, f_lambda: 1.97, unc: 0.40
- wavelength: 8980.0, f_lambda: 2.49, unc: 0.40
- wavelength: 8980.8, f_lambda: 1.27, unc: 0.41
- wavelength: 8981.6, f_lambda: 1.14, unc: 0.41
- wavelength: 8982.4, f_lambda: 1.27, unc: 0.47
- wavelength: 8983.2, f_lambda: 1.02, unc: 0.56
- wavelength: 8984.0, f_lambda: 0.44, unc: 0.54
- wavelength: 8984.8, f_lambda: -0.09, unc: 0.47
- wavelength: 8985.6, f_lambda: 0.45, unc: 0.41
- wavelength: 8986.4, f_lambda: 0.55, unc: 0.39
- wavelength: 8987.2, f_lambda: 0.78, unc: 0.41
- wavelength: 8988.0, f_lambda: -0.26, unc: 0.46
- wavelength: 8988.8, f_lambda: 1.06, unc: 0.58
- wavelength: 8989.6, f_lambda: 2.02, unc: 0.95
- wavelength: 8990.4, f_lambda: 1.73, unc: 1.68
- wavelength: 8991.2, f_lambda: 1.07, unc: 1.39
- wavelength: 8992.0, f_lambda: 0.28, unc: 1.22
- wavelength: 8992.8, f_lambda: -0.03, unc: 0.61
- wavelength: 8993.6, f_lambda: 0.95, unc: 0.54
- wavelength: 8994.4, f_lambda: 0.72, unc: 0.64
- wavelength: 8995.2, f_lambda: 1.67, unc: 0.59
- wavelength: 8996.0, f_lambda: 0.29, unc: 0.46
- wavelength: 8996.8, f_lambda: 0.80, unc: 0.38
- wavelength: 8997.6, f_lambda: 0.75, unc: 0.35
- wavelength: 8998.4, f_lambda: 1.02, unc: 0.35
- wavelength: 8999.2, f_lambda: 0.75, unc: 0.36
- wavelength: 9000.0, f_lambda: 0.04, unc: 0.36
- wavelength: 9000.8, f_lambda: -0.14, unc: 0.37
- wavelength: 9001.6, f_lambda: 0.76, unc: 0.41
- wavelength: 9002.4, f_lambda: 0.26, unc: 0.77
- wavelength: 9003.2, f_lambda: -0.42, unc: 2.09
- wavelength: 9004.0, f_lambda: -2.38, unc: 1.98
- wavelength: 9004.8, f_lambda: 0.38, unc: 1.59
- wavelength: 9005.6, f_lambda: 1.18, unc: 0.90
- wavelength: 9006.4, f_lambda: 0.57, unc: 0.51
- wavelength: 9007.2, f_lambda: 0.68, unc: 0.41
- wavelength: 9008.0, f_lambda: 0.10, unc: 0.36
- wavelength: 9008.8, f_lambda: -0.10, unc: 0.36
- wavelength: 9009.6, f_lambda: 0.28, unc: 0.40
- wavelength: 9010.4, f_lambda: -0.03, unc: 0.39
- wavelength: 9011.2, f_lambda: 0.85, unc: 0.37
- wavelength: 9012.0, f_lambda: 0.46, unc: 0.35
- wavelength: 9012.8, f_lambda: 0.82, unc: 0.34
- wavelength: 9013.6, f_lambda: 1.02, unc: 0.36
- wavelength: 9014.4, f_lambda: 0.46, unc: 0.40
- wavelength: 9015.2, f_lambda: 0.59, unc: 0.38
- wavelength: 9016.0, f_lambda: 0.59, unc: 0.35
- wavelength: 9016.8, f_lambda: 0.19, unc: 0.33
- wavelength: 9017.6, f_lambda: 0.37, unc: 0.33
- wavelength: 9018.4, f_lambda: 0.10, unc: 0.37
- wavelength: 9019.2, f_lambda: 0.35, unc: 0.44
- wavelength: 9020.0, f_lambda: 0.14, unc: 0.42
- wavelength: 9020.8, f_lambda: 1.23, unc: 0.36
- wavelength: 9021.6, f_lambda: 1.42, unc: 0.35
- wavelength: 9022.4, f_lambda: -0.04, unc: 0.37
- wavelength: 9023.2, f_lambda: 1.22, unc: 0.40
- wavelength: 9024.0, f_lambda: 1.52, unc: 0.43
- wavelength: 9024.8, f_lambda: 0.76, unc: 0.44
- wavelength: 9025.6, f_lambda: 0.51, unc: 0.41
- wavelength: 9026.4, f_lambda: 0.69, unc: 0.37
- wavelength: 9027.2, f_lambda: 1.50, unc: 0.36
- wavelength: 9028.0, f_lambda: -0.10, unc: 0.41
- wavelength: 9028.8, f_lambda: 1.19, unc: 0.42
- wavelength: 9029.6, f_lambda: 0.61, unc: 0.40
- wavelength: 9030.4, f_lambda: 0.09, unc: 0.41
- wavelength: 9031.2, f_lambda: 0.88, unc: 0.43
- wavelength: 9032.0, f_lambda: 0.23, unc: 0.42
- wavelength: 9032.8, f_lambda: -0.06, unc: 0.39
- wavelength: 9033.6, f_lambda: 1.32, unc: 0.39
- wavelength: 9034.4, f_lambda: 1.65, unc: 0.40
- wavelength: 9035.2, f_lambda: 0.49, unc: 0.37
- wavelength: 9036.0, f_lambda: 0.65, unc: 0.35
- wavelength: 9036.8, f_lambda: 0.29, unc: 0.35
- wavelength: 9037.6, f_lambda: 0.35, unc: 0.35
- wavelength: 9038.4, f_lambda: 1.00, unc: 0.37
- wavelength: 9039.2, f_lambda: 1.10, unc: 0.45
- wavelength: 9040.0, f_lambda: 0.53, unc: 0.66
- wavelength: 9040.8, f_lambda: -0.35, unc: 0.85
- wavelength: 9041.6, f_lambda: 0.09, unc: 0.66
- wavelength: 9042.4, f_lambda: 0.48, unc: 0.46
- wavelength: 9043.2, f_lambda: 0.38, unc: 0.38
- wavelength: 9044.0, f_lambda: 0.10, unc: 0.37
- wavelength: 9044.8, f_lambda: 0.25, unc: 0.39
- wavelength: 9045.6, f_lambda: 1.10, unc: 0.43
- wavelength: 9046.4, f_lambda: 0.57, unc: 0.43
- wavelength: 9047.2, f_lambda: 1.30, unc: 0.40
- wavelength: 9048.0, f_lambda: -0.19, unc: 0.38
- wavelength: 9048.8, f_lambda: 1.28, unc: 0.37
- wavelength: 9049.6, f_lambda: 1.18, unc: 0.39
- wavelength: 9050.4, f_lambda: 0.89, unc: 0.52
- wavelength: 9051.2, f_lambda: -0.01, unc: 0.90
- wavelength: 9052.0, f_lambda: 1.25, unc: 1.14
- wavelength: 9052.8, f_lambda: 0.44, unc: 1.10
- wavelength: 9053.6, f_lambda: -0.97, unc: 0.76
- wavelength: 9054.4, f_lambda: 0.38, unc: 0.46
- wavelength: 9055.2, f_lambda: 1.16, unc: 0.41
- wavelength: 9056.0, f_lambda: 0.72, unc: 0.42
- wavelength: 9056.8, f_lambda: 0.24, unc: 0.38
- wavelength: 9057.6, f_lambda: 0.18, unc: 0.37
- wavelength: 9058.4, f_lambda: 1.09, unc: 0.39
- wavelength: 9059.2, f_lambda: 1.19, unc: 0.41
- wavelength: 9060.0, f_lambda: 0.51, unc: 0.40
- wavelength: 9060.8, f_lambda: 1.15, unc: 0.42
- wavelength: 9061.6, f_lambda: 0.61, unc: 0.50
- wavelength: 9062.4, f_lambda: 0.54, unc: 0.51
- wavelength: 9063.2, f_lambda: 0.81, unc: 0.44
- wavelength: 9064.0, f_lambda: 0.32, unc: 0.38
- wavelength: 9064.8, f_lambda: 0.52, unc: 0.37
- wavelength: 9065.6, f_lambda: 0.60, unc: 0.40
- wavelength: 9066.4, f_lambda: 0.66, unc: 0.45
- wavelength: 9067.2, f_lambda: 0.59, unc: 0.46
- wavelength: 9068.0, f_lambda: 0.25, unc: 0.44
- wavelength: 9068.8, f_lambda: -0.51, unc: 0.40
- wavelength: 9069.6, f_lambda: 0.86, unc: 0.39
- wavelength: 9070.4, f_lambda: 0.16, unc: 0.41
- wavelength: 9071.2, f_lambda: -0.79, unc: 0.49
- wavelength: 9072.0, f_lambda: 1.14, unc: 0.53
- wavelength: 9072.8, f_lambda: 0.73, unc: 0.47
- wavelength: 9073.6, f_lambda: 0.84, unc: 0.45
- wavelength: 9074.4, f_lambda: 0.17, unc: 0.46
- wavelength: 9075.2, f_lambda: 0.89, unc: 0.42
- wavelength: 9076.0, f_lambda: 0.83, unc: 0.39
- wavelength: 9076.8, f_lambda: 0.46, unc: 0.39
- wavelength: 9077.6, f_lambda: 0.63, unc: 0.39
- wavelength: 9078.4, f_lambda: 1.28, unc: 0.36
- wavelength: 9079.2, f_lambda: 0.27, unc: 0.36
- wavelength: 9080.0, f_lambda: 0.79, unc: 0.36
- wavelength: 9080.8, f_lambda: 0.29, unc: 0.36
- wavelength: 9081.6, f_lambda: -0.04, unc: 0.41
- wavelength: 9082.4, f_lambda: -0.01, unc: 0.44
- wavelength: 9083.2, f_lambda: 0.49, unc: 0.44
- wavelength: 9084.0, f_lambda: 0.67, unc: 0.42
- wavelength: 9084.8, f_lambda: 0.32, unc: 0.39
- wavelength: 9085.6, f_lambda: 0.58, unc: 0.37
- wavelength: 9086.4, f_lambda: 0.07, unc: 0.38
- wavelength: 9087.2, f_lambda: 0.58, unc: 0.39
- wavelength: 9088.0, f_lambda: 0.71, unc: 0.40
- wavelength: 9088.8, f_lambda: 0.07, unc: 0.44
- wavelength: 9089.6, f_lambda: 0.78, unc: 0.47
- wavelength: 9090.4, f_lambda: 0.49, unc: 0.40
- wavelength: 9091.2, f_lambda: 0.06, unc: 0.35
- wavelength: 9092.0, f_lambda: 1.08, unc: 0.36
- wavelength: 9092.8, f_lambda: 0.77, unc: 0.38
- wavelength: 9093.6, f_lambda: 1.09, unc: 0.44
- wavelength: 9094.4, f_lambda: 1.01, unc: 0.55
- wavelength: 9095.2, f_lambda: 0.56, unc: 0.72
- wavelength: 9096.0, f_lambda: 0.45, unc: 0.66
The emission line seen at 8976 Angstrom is H-gamma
